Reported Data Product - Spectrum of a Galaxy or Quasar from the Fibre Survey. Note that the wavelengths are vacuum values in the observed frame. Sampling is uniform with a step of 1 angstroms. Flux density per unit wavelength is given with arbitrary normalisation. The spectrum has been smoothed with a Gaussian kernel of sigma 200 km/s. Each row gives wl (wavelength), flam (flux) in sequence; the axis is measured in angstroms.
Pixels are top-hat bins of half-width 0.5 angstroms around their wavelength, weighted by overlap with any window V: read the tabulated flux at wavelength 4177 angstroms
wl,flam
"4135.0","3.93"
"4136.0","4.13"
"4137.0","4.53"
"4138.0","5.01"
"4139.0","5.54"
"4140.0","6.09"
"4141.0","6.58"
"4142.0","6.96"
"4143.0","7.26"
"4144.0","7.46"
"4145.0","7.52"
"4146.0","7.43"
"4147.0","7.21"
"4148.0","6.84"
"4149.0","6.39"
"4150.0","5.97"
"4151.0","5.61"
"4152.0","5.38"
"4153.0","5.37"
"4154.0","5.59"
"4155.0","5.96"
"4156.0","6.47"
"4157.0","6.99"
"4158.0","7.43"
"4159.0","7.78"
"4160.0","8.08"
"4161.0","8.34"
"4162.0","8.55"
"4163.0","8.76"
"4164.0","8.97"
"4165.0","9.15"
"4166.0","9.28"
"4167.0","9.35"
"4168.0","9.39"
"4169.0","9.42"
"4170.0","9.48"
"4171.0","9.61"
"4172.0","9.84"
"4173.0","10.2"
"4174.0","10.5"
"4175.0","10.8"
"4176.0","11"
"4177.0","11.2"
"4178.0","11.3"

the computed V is 11.2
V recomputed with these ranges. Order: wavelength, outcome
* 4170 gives 9.48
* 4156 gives 6.47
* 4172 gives 9.84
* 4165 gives 9.15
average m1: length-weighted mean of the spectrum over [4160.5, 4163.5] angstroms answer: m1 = 8.55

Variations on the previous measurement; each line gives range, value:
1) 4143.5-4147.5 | 7.41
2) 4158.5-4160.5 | 7.93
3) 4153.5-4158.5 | 6.49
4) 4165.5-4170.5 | 9.38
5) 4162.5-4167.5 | 9.1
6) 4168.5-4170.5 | 9.45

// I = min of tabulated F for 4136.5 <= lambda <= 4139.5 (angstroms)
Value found 4.53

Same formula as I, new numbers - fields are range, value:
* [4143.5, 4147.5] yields 7.21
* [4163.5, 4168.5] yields 8.97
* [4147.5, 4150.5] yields 5.97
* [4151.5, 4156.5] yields 5.37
